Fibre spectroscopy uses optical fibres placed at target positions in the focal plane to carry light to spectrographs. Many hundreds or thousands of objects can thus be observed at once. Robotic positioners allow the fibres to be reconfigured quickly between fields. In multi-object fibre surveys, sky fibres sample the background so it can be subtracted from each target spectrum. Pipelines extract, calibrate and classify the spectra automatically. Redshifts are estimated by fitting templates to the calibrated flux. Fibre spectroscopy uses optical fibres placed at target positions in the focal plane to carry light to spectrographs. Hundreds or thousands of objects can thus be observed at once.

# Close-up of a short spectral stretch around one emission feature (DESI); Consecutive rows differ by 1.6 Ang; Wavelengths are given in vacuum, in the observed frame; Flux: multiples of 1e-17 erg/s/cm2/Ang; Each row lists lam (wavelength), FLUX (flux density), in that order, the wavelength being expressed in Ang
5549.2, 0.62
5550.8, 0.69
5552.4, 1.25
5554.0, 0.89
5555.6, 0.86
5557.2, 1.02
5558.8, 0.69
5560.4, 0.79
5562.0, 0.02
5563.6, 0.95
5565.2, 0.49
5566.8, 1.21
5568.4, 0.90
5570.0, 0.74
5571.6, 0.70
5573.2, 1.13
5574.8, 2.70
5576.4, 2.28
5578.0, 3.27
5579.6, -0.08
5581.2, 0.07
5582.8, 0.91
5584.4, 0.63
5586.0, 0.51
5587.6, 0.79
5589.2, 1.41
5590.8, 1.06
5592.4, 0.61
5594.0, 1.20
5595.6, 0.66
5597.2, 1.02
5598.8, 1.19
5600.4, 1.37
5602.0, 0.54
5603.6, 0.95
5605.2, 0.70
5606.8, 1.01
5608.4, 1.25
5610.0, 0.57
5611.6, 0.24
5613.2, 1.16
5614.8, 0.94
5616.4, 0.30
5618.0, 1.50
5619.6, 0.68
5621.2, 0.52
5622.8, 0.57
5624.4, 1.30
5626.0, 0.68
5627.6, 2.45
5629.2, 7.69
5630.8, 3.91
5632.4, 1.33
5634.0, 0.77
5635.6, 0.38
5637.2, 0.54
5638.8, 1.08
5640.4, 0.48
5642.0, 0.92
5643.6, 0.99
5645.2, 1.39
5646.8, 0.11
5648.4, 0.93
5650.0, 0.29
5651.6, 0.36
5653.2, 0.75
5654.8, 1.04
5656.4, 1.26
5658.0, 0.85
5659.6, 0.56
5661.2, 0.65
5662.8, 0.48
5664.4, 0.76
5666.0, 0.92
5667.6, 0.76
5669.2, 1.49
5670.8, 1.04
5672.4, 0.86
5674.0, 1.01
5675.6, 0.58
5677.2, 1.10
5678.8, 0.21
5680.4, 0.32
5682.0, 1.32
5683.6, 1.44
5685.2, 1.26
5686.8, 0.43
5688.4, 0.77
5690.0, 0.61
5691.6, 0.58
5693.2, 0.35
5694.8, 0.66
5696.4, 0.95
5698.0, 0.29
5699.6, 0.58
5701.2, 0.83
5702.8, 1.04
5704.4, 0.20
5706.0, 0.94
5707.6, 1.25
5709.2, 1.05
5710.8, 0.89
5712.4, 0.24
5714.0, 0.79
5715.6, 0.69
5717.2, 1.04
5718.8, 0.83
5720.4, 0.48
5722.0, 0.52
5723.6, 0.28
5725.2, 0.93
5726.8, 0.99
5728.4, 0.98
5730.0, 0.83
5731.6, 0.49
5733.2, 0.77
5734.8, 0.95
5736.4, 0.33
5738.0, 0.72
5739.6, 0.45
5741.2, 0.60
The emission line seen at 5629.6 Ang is [O III] 5007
